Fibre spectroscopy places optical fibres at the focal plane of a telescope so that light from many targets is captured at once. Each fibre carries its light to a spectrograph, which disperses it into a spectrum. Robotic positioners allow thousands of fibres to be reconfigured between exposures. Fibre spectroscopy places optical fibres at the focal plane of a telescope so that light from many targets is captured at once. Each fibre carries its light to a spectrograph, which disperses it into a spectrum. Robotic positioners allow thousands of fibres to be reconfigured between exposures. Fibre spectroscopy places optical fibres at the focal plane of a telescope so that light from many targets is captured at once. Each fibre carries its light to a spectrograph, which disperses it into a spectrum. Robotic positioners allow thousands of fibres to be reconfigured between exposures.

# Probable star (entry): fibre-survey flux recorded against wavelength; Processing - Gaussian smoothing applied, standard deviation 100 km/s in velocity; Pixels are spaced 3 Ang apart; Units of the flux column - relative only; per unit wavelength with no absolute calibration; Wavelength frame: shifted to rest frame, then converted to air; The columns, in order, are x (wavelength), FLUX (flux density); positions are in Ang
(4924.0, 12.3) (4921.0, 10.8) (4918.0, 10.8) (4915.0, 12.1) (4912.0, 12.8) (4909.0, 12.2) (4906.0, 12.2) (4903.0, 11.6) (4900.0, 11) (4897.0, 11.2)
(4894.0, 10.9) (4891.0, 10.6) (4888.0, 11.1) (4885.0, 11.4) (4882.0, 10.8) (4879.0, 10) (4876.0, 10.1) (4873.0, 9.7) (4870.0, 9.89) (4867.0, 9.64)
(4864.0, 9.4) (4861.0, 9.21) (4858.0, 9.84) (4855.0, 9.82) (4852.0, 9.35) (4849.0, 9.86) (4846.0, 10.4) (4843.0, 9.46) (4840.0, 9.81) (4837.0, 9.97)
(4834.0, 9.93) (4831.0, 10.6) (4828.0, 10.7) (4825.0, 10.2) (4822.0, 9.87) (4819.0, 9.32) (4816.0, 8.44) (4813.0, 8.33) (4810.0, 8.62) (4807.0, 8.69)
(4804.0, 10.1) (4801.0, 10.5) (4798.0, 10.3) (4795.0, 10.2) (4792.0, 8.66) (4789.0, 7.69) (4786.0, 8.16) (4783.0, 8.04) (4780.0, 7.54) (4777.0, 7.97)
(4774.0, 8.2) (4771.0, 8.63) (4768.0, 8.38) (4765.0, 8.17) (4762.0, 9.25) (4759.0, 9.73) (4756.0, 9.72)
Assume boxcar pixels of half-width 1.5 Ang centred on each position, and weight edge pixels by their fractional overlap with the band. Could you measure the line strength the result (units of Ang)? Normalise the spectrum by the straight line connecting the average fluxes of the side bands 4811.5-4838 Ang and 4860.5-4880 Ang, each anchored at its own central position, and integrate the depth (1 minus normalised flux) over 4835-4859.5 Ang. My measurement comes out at -0.3 Ang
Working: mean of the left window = 9.7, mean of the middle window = 9.82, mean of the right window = 9.72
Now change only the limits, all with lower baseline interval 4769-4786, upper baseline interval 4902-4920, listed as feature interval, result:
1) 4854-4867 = 1.1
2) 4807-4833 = -0.4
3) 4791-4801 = -1.5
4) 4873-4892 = 0.9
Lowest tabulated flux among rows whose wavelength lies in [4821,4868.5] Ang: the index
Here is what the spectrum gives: 9.21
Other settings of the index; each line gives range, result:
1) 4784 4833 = 7.69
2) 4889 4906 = 10.6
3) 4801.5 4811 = 8.62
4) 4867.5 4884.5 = 9.7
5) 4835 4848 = 9.46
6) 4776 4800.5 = 7.54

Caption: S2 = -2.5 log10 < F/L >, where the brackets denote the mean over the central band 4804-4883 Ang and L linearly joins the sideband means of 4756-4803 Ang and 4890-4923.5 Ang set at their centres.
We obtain 0.051 mag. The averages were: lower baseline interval 8.81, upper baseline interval 11.5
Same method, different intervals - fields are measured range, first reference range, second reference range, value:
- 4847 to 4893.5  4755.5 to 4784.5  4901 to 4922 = 0.080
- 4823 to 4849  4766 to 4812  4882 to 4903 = -0.034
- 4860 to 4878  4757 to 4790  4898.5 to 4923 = 0.108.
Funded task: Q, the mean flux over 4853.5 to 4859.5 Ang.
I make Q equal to 9.83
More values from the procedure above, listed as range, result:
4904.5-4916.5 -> 12.3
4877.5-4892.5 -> 10.8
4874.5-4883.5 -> 10.3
